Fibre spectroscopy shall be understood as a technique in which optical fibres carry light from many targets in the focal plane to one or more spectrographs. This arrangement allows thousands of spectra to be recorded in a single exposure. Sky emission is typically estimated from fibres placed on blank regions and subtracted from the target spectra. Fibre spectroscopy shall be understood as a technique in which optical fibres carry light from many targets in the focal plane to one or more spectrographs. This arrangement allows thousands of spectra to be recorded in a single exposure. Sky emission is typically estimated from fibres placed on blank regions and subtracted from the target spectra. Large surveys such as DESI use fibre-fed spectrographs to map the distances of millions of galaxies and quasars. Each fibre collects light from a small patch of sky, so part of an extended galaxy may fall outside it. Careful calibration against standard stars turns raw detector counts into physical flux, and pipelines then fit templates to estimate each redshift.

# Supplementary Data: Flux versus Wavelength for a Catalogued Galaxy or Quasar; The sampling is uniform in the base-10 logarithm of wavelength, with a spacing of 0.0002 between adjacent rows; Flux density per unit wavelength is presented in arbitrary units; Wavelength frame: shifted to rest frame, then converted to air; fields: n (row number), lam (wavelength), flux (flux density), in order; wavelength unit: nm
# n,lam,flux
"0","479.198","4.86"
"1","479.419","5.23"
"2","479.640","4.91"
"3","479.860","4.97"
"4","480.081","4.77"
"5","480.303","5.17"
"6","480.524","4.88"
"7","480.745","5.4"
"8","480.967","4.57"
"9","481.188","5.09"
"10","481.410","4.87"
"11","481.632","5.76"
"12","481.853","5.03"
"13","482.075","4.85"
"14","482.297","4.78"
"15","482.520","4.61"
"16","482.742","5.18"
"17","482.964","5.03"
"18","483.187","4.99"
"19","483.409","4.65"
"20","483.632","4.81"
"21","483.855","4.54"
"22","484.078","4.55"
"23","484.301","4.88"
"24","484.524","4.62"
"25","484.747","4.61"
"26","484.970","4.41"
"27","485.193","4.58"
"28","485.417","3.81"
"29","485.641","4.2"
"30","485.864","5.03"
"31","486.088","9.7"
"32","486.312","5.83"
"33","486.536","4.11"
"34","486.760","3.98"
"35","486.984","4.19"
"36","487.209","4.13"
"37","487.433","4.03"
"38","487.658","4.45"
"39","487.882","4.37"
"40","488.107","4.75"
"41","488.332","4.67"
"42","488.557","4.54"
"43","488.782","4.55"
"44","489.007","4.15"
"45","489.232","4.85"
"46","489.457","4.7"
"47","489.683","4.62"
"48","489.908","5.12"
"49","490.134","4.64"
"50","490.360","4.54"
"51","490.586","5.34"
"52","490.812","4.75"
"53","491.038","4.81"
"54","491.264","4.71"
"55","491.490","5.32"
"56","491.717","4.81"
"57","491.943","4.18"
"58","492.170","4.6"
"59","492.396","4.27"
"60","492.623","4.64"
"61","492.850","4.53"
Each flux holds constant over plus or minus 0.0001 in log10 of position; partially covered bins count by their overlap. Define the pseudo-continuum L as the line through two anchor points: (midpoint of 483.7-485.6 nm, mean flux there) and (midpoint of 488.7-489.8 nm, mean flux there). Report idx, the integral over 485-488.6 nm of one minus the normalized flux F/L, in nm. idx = -0.19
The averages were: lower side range 4.49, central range 4.77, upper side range 4.58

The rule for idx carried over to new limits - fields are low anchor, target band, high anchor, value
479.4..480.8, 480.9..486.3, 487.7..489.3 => -0.186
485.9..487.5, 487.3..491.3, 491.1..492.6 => 0.211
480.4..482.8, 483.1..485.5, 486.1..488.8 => 0.125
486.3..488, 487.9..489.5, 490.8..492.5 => -0.055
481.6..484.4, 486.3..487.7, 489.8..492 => 0.165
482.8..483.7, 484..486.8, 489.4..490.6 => -0.069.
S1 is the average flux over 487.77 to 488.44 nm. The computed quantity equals 4.6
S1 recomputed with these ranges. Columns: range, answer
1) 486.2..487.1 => 4.52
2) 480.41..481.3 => 4.99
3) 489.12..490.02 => 4.82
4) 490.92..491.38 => 4.77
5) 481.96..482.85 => 4.85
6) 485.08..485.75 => 4.19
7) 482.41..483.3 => 4.96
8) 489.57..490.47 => 4.73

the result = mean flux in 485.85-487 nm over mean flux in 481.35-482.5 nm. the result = 1.1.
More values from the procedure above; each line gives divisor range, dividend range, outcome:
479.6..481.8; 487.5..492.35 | 0.93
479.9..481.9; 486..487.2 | 1.06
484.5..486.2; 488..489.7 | 0.89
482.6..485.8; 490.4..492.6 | 1.02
